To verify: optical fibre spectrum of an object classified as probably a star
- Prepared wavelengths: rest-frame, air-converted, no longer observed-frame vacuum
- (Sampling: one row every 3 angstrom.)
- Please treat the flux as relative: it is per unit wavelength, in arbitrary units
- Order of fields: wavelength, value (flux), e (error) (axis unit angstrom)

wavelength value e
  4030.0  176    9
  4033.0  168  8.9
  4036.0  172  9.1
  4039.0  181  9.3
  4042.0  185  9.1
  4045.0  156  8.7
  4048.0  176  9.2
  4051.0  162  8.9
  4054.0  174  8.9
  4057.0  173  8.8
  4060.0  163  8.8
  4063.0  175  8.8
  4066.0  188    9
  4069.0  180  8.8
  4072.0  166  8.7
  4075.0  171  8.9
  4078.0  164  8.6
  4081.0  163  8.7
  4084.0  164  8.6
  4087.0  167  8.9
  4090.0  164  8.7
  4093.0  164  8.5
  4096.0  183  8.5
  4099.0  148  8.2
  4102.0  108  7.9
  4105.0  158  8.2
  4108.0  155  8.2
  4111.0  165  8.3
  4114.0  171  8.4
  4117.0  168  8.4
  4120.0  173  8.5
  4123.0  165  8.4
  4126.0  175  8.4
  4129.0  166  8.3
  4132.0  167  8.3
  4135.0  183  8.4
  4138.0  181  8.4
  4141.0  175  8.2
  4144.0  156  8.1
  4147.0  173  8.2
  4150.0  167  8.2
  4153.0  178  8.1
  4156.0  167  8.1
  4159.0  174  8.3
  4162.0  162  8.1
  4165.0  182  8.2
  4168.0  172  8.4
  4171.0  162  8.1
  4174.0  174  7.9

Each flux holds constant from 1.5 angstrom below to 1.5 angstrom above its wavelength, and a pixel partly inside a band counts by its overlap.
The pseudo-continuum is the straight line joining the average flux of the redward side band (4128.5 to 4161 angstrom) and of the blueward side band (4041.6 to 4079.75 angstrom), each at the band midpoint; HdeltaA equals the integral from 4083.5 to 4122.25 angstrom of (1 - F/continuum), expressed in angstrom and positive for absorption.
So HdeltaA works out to 2.4 angstrom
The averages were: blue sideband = 171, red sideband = 172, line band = 161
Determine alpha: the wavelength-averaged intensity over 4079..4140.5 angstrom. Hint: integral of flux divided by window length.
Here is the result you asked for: 165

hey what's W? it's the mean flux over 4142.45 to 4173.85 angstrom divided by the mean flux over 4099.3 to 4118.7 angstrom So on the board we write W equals 1.10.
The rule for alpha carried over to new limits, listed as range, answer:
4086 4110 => 156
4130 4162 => 172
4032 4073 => 173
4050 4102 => 167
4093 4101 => 162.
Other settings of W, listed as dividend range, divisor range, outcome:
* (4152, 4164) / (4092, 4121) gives 1.07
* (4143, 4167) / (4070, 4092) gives 1.03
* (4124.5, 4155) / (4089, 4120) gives 1.08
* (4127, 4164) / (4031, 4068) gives 0.99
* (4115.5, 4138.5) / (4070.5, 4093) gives 1.04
